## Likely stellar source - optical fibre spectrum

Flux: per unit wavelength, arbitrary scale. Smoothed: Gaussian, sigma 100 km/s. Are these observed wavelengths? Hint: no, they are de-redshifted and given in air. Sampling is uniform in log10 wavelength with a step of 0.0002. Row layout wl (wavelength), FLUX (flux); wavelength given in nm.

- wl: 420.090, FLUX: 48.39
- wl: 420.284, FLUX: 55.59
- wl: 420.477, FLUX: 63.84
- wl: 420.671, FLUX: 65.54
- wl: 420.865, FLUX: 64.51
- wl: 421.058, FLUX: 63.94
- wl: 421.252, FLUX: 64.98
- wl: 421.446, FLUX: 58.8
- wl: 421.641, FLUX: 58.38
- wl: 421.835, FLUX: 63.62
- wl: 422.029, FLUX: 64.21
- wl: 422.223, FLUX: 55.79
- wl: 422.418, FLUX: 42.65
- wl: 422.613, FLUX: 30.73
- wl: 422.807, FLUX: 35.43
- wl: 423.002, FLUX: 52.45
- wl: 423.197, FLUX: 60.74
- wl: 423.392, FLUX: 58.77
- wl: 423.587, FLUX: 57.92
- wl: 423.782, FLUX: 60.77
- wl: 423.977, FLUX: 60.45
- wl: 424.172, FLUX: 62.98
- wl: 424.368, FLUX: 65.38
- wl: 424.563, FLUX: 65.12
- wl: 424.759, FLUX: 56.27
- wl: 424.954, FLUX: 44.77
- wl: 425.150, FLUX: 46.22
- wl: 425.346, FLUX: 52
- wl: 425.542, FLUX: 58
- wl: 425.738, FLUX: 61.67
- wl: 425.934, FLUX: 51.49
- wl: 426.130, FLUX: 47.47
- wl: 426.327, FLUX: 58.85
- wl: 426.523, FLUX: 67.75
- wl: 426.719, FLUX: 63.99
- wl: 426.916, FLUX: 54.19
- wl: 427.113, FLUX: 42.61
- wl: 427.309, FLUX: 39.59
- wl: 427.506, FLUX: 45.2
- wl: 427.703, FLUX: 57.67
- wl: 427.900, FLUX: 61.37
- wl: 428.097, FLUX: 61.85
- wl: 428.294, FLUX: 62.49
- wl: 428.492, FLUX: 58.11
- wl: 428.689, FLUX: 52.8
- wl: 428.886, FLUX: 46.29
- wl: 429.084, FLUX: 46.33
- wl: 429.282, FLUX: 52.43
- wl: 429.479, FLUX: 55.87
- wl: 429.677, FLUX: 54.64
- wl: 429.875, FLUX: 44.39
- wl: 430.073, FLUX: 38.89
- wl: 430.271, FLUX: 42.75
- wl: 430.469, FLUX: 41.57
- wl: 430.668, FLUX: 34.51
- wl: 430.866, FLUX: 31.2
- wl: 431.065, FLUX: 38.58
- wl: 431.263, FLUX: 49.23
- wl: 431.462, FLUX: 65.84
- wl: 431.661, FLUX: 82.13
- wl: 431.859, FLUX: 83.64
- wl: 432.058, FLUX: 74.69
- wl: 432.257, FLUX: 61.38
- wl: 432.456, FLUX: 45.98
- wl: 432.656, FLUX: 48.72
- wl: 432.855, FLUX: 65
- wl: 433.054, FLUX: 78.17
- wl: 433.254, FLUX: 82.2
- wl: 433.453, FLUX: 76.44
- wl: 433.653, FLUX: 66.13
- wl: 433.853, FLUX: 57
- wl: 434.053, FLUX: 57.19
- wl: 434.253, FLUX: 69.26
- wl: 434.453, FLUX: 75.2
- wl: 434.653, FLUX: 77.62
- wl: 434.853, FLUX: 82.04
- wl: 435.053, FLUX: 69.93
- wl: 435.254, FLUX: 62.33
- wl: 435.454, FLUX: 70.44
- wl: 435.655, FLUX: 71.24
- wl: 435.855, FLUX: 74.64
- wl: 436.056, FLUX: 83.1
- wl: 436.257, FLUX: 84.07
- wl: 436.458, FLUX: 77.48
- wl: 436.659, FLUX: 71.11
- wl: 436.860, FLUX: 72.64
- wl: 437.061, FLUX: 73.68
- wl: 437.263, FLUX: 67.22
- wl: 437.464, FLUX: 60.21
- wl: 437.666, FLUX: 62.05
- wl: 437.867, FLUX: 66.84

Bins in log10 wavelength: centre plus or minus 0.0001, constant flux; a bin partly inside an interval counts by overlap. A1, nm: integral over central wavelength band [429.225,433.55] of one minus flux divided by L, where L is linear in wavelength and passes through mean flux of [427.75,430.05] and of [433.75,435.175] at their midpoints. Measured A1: 0.32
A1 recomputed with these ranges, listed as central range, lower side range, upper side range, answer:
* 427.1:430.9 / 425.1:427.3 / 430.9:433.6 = 0.648 nm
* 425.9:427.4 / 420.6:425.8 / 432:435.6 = 0.170 nm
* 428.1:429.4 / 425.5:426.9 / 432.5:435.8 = 0.166 nm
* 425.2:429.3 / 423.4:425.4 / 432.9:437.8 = 0.449 nm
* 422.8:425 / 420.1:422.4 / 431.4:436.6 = 0.169 nm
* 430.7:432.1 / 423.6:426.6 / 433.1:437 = 0.173 nm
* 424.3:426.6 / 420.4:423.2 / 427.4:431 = -0.144 nm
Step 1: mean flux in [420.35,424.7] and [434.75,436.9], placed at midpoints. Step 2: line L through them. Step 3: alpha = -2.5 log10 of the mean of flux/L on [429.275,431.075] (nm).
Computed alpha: 0.48 mag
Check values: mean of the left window 58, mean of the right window 74.5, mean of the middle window 43.3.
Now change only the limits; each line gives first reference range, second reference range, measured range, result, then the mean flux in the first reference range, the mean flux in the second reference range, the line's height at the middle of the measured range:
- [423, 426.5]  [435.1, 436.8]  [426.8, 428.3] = 0.17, 57.1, 74.1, 61.3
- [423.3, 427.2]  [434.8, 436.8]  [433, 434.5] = 0.02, 56.9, 74.4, 71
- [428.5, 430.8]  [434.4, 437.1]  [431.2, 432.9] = -0.12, 46.7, 74.7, 57.7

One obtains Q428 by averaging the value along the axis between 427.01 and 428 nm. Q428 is 49.3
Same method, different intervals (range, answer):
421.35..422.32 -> 60.2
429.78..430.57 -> 41.9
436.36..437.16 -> 73.8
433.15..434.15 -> 67.8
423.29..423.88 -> 59.2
